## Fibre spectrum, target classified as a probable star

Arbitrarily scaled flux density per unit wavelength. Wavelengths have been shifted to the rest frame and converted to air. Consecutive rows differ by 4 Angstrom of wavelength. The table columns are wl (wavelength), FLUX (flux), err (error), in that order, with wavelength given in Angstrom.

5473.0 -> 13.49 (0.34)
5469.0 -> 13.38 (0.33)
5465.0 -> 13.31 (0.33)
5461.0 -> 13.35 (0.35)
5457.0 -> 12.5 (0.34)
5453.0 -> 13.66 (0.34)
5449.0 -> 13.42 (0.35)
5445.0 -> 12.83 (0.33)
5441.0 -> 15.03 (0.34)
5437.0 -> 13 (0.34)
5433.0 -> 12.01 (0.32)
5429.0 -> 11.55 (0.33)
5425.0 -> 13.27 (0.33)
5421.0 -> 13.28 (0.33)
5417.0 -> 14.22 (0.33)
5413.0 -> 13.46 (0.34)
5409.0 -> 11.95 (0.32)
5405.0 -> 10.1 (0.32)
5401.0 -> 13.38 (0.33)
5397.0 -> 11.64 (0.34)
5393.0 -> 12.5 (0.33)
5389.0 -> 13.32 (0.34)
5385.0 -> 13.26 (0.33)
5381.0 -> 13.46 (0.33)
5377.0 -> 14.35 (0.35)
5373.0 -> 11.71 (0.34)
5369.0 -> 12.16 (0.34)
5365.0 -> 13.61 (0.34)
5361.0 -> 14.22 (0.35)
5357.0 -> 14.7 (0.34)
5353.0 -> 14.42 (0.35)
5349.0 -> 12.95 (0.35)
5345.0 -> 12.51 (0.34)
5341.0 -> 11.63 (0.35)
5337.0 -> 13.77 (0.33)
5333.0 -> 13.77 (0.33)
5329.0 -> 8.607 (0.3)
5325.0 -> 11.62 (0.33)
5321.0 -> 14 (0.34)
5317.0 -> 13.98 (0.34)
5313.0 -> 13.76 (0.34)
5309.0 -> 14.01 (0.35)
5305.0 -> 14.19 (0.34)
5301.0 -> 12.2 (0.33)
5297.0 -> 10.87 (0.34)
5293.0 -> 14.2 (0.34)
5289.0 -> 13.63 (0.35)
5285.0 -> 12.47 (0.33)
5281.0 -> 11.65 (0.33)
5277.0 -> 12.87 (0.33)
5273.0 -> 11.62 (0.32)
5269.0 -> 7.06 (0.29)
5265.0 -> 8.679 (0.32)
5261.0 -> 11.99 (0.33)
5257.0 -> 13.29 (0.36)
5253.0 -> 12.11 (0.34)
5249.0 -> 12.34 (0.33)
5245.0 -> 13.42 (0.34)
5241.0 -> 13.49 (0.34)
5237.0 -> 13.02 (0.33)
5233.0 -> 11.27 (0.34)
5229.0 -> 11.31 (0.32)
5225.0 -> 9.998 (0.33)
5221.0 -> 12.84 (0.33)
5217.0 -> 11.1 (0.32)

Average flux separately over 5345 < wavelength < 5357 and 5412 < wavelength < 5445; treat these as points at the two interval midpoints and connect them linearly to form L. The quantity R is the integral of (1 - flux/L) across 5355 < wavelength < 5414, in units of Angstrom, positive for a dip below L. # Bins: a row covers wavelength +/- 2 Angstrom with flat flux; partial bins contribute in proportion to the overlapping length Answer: 2.4 Angstrom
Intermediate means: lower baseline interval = 13.7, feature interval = 12.9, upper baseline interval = 13.2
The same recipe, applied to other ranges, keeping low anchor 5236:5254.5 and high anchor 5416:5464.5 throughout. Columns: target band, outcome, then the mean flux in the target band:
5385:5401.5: 0.5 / 12.7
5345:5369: -1.2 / 13.7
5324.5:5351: 1.8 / 12.2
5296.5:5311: -0.1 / 13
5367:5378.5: 0.3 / 12.7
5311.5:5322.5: -0.8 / 13.9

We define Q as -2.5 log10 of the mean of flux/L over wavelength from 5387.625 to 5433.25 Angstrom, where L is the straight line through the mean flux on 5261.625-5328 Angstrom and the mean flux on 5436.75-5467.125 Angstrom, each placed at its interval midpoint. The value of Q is 0.05 mag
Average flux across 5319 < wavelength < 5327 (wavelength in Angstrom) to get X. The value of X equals 12.8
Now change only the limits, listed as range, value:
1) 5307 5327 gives 13.5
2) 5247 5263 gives 12.4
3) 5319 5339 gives 12.4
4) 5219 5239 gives 11.7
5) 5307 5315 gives 13.9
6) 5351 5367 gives 14.2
